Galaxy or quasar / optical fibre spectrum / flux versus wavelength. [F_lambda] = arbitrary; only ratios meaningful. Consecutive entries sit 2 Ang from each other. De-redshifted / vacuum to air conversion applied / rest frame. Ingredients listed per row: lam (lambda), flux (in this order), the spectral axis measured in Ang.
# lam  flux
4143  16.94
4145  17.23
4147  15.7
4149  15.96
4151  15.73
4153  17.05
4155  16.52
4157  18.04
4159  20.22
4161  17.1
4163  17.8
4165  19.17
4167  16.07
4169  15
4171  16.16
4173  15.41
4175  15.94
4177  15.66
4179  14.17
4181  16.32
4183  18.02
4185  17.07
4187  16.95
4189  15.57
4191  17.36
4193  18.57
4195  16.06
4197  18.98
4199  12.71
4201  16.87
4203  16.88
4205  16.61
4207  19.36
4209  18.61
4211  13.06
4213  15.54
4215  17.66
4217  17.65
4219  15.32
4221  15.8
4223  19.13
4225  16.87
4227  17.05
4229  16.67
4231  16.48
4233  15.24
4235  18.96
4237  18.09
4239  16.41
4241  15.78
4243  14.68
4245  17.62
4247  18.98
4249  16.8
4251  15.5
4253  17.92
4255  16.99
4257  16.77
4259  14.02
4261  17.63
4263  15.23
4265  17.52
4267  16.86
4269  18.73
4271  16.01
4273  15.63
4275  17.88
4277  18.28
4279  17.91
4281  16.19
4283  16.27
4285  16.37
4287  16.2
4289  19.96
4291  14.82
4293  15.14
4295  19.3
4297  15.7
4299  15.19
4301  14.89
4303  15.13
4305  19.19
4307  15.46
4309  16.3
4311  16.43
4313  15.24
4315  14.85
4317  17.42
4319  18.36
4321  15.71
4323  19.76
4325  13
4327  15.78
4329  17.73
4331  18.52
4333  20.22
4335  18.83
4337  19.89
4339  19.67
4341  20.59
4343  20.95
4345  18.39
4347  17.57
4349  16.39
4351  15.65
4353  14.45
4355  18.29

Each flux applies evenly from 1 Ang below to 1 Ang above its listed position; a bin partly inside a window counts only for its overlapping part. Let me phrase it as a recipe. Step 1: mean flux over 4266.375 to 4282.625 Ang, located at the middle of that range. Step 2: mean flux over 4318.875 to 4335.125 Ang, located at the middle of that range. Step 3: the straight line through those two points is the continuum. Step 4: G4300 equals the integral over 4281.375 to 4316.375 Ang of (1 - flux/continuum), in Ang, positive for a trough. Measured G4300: 2.0 Ang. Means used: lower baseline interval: 17.2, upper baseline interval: 17.4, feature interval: 16.3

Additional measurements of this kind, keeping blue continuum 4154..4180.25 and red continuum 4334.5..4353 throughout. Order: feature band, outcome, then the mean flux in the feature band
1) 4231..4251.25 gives 0.7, 16.8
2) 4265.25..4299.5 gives 1.8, 16.9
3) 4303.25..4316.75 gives 1.4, 16.2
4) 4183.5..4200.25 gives 0.2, 16.7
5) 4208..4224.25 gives 0.6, 16.6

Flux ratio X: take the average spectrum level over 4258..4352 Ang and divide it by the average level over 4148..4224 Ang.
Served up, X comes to 1.02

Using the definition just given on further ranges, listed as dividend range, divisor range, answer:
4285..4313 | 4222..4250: 0.96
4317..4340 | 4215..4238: 1.05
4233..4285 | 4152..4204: 1.01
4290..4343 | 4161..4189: 1.04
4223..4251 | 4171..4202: 1.03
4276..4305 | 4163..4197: 1.00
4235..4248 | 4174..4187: 1.05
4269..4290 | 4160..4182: 1.06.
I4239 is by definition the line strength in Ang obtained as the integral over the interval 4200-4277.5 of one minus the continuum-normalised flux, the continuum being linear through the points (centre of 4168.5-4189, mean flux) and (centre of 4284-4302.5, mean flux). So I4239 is -2.9 Ang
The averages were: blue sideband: 16.1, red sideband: 16.4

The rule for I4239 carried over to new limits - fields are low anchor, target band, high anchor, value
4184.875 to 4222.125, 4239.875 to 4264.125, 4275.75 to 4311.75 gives 0.2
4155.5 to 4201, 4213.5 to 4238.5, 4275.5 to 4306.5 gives -0.5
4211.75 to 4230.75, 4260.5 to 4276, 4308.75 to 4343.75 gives 0.3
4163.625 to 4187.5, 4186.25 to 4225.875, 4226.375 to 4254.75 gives -0.5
